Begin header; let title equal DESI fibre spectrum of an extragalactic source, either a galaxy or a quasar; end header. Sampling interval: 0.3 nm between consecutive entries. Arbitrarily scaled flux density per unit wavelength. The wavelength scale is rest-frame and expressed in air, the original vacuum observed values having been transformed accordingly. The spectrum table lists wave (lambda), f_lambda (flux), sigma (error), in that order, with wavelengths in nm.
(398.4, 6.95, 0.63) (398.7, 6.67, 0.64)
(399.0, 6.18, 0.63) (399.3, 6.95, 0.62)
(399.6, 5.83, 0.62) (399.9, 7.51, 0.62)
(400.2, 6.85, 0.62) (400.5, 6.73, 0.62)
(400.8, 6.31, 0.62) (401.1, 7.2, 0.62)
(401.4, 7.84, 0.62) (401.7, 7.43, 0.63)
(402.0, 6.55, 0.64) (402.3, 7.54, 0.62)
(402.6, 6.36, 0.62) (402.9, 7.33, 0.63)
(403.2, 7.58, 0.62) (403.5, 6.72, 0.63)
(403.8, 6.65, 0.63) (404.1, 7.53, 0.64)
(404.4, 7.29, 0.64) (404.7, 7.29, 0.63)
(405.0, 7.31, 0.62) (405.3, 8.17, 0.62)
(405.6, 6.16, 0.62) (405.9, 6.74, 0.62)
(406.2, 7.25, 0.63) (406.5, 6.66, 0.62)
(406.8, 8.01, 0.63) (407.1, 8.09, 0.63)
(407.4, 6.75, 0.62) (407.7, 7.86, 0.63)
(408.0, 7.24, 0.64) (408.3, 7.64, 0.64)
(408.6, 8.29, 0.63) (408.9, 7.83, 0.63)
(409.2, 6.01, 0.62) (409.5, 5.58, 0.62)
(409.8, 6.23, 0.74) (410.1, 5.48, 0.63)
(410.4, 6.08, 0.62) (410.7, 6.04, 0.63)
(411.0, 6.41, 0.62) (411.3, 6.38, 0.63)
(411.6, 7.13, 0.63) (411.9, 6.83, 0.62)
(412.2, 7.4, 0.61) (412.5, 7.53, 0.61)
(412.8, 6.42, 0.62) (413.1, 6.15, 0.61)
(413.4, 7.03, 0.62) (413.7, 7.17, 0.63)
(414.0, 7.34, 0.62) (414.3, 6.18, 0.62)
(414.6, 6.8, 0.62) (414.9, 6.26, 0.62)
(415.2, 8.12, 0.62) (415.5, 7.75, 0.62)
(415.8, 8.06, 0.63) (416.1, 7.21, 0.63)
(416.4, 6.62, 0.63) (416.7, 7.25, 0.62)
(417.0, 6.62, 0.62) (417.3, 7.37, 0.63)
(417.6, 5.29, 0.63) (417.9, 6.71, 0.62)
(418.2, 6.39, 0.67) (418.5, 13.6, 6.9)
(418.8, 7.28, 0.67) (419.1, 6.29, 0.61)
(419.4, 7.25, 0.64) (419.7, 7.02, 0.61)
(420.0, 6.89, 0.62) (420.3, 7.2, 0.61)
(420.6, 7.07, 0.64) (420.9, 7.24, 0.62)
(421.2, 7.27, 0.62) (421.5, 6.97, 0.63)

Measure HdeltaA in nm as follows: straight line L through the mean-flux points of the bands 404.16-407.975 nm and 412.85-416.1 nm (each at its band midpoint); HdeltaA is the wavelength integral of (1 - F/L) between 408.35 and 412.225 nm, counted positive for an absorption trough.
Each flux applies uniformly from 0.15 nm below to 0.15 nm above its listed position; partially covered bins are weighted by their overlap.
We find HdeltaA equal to 0.32 nm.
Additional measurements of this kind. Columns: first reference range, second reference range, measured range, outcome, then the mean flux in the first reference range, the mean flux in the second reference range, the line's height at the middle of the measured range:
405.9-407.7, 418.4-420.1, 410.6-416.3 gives 0.52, 7.34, 7.93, 7.65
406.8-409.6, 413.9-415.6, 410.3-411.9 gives 0.17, 7.32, 7.05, 7.2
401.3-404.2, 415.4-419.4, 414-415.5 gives 0.08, 7.13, 7.41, 7.36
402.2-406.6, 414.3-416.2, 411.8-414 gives 0.08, 7.11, 7.28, 7.24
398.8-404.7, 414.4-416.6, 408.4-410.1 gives 0.10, 6.97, 7.24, 7.12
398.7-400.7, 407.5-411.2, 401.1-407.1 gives -0.46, 6.67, 6.72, 6.69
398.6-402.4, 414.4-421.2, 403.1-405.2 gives -0.07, 6.89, 7.28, 6.97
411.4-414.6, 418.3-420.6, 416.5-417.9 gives 0.16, 6.9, 7.84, 7.52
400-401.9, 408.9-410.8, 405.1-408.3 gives -0.45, 7.06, 6.05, 6.41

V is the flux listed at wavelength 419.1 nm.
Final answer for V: 6.29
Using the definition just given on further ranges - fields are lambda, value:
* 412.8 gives 6.42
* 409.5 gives 5.58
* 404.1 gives 7.53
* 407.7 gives 7.86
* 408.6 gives 8.29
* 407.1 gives 8.09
